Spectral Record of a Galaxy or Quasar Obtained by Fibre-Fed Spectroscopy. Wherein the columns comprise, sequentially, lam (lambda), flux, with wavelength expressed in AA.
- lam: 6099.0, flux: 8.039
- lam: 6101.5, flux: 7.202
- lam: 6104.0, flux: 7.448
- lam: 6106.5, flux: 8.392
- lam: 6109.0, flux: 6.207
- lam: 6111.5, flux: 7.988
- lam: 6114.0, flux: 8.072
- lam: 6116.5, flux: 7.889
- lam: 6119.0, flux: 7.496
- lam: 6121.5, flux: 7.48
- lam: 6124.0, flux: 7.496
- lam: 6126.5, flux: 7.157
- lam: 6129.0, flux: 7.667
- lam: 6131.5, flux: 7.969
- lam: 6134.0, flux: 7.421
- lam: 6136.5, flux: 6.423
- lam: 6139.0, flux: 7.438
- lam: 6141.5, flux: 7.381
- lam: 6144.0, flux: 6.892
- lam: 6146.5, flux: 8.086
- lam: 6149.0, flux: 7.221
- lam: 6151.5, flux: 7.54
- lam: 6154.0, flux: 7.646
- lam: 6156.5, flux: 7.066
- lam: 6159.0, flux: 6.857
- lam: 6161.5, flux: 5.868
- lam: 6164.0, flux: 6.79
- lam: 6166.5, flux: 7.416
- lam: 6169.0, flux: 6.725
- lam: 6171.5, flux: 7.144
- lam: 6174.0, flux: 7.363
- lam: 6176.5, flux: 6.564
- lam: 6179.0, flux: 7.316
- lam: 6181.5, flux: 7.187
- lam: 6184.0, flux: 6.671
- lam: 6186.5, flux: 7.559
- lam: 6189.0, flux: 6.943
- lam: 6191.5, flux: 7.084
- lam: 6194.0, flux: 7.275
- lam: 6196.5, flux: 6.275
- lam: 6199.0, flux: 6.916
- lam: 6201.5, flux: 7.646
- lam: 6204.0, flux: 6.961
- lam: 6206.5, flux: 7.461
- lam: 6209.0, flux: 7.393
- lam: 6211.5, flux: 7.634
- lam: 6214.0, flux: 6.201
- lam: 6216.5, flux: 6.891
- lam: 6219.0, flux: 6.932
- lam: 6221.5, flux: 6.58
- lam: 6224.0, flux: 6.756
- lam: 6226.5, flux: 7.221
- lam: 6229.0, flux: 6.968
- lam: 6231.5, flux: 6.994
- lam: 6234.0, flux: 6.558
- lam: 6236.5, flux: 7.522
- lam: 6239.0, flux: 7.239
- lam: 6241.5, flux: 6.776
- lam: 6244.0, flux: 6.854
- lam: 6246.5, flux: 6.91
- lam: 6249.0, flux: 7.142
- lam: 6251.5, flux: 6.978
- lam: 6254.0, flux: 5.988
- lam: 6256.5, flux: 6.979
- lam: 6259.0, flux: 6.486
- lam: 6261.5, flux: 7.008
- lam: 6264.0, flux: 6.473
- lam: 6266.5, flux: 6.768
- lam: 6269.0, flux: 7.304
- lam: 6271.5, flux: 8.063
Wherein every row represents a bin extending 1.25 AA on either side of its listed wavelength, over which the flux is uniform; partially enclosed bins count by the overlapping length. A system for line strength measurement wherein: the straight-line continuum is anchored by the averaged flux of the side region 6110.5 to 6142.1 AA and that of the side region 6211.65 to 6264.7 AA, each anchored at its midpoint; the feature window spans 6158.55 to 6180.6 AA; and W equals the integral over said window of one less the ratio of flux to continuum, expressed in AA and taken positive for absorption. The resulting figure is 1.1 AA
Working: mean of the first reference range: 7.53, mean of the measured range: 6.9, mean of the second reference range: 6.85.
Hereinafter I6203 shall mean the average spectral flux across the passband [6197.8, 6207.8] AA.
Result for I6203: 7.25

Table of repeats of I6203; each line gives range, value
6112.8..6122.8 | 7.73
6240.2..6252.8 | 6.93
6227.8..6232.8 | 6.98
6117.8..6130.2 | 7.46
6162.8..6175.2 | 7.09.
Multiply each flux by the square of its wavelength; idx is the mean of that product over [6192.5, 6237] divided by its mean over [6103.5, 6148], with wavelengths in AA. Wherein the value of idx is 0.96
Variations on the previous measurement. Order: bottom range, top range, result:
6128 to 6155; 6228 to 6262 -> 0.96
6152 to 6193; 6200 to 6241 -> 1.02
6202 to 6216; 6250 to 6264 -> 0.95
